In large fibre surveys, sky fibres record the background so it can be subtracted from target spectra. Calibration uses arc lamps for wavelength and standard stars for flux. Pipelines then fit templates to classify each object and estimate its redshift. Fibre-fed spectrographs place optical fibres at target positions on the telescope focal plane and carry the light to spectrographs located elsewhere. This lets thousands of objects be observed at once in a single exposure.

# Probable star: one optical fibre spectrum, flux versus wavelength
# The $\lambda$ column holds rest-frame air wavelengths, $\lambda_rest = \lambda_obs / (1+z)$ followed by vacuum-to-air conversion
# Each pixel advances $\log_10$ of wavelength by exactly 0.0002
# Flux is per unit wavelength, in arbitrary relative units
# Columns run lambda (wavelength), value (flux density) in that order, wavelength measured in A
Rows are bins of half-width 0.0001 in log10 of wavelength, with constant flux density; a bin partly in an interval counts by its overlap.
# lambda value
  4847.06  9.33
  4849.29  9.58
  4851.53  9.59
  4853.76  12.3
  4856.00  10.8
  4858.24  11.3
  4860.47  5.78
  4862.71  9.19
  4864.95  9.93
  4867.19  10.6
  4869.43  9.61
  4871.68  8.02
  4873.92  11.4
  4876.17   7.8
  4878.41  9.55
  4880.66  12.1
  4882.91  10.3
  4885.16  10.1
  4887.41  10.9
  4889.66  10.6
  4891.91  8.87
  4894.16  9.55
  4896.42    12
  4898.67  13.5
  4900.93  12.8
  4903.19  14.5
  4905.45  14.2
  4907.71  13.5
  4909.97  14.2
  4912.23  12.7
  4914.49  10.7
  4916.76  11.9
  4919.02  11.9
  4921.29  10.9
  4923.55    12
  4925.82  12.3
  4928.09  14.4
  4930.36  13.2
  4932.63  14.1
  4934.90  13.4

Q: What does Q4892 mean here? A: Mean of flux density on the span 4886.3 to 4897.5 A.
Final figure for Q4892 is 10.4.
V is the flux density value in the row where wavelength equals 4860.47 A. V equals 5.78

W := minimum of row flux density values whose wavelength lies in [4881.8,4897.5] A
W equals 8.87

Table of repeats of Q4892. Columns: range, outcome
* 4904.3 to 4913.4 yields 13.6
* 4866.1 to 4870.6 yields 10.1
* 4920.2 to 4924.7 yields 11.5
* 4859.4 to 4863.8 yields 7.49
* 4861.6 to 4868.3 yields 9.91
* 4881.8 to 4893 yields 10.2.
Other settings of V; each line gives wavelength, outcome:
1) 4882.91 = 10.3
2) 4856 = 10.8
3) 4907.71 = 13.5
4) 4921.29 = 10.9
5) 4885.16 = 10.1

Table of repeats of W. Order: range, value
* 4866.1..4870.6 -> 9.61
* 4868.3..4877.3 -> 7.8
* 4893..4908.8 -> 9.55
